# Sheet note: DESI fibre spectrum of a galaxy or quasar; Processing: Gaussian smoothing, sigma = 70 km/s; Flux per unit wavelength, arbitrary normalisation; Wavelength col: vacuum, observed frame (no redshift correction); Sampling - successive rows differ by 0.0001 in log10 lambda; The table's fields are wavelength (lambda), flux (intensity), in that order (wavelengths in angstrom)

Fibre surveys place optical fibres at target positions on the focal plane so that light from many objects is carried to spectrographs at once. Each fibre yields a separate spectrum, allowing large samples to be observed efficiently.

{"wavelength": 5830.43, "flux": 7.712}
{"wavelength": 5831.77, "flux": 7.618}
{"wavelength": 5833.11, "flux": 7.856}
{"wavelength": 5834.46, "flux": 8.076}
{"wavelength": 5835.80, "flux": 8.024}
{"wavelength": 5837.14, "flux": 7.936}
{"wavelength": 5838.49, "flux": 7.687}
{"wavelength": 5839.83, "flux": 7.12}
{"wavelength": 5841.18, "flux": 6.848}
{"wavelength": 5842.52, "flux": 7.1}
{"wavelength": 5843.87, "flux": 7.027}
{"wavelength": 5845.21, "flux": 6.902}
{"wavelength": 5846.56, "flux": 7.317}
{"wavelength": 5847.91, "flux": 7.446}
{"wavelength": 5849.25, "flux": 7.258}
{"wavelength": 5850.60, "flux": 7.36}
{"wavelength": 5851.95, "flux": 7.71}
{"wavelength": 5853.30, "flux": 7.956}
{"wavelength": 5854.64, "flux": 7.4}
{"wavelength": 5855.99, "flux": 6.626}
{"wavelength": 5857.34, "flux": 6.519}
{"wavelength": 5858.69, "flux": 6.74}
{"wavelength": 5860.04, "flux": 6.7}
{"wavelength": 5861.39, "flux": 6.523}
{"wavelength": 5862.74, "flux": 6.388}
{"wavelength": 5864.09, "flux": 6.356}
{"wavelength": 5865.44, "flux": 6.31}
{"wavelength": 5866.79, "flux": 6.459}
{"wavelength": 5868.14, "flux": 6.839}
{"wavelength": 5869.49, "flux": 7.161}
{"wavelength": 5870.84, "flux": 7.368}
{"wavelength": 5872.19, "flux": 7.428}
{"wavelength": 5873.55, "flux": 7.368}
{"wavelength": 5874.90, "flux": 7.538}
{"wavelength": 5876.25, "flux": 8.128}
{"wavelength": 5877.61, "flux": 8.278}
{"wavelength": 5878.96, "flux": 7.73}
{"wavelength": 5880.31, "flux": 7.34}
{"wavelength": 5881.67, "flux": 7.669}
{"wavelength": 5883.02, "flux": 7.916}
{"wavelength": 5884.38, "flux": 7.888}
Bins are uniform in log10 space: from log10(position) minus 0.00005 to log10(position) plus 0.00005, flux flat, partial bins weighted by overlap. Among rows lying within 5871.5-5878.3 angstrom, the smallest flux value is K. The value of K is 7.368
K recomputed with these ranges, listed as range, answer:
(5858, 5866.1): 6.31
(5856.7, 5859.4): 6.519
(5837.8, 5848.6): 6.848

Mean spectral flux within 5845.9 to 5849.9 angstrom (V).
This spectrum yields 7.35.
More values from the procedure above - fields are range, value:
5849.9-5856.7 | 7.4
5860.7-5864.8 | 6.42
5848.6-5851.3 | 7.3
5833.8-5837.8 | 8.03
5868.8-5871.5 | 7.27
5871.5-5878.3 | 7.74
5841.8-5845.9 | 7.01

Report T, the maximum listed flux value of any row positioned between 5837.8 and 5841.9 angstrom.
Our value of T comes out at 7.687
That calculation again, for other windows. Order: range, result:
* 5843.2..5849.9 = 7.446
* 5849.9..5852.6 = 7.71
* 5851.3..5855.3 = 7.956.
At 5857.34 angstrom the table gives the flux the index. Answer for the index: 6.519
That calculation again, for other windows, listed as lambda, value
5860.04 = 6.7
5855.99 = 6.626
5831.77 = 7.618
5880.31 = 7.34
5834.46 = 8.076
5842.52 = 7.1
